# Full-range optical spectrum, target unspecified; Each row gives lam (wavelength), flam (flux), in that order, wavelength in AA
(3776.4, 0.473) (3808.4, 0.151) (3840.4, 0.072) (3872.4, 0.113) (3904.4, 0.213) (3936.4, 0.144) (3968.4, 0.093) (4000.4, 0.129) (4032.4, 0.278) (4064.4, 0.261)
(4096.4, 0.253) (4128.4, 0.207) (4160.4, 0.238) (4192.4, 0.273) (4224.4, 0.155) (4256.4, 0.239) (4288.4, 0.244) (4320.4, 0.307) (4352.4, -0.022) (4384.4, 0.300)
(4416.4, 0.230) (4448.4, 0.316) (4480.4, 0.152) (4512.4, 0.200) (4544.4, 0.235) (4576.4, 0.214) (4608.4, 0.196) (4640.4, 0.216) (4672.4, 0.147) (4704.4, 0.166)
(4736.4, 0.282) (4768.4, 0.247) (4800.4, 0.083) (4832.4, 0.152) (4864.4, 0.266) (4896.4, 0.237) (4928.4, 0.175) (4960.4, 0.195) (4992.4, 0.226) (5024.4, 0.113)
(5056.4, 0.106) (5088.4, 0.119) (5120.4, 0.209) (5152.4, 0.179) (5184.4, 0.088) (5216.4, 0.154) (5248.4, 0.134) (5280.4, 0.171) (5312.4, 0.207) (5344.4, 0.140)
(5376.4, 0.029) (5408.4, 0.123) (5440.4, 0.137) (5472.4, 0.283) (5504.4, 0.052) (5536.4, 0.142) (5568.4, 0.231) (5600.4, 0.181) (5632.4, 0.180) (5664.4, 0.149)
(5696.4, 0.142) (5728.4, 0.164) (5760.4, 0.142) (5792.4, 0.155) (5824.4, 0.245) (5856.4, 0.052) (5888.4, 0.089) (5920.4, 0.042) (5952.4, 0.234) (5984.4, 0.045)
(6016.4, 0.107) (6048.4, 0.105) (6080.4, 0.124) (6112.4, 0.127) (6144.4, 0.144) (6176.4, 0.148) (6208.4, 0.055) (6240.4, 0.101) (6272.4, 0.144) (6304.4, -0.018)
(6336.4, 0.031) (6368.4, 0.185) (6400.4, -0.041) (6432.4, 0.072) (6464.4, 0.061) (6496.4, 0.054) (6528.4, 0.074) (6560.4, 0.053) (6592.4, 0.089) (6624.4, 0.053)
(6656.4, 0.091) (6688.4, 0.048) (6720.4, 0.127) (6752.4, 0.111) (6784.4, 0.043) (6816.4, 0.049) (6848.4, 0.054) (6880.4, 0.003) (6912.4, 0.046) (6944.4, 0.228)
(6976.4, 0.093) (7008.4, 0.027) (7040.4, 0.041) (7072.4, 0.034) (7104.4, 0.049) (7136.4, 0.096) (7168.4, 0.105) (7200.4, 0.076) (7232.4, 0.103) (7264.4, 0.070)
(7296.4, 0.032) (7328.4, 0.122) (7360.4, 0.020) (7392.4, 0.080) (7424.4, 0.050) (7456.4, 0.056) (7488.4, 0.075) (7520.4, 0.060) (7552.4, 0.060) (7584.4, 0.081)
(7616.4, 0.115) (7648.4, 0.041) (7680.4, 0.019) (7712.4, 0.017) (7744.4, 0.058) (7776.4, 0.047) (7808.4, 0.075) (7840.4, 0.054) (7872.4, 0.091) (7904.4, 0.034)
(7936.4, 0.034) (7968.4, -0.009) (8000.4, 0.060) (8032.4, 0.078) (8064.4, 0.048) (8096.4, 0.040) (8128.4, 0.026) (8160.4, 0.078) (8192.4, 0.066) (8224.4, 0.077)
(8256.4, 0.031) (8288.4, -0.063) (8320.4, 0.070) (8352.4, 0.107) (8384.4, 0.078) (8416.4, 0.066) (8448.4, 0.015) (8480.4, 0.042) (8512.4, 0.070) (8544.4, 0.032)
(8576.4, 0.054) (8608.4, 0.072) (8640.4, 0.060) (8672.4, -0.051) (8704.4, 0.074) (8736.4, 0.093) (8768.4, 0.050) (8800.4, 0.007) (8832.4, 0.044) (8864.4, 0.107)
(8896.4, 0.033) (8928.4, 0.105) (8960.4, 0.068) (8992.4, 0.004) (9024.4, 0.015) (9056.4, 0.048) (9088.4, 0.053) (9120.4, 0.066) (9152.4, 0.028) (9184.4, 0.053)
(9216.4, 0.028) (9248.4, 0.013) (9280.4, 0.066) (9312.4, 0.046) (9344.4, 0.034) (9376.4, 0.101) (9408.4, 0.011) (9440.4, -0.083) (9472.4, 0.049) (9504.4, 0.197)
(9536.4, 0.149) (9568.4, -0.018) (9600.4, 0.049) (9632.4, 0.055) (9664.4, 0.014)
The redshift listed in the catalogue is 0.06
